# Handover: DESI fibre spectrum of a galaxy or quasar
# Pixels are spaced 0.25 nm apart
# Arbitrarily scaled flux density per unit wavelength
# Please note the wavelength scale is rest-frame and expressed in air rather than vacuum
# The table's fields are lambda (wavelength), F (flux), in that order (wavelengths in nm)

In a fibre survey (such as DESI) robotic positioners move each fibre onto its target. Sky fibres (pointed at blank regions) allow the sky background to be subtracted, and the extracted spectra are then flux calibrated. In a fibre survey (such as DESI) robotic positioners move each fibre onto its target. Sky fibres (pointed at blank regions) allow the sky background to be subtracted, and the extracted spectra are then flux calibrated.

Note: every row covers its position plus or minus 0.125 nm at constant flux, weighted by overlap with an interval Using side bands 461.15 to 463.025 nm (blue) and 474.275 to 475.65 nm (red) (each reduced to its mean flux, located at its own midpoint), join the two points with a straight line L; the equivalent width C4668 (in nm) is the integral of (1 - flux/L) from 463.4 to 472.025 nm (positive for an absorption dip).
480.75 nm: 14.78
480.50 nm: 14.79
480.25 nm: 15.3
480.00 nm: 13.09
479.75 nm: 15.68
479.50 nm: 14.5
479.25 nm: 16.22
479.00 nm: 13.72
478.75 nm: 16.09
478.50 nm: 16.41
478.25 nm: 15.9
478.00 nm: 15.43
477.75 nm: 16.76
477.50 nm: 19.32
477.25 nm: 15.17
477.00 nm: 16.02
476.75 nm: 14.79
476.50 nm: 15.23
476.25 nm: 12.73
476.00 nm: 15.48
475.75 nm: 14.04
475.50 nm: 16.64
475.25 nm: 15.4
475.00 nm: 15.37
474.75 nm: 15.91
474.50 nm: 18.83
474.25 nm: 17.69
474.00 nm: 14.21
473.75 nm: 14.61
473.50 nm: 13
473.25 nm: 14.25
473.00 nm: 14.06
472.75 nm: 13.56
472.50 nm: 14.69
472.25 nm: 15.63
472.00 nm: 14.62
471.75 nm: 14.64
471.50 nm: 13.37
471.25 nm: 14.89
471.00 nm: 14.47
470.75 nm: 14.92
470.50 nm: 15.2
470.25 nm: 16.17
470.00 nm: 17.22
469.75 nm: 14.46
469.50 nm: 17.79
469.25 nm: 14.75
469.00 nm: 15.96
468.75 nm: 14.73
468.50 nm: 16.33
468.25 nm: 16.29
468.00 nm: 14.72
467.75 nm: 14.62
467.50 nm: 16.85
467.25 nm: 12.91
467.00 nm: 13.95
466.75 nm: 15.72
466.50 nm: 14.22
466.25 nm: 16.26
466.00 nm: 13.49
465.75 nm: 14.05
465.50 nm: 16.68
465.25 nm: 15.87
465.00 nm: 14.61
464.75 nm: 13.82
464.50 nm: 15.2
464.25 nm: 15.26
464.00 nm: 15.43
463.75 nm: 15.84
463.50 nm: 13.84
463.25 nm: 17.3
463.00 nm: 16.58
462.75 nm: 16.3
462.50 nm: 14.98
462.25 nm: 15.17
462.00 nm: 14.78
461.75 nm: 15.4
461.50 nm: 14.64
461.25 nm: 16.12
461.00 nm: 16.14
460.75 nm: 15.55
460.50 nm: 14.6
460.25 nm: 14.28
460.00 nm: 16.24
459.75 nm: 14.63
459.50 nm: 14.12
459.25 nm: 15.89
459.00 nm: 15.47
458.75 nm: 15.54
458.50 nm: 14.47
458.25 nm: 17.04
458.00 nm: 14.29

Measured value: 0.41 nm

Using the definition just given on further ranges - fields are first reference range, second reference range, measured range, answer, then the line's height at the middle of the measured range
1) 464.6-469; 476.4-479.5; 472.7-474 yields 0.13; 15.5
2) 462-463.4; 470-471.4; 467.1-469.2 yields 0.03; 15.5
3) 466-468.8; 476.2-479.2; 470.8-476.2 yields 0.17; 15.5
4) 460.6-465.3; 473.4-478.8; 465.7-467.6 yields 0.10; 15.5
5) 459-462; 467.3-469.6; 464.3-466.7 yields 0.09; 15.5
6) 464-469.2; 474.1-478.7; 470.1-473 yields 0.15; 15.5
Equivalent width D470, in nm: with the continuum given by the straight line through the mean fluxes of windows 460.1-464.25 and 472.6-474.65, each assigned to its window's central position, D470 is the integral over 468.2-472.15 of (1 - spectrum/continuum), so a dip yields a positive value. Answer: -0.05 nm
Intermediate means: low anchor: 15.4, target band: 15.3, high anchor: 15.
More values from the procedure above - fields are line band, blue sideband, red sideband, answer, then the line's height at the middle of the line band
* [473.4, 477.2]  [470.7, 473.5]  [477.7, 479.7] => -0.096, 15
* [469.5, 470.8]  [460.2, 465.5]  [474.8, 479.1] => -0.031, 15.5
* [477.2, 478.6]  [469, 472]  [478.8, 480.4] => -0.157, 14.9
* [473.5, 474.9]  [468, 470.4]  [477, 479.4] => 0.005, 16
